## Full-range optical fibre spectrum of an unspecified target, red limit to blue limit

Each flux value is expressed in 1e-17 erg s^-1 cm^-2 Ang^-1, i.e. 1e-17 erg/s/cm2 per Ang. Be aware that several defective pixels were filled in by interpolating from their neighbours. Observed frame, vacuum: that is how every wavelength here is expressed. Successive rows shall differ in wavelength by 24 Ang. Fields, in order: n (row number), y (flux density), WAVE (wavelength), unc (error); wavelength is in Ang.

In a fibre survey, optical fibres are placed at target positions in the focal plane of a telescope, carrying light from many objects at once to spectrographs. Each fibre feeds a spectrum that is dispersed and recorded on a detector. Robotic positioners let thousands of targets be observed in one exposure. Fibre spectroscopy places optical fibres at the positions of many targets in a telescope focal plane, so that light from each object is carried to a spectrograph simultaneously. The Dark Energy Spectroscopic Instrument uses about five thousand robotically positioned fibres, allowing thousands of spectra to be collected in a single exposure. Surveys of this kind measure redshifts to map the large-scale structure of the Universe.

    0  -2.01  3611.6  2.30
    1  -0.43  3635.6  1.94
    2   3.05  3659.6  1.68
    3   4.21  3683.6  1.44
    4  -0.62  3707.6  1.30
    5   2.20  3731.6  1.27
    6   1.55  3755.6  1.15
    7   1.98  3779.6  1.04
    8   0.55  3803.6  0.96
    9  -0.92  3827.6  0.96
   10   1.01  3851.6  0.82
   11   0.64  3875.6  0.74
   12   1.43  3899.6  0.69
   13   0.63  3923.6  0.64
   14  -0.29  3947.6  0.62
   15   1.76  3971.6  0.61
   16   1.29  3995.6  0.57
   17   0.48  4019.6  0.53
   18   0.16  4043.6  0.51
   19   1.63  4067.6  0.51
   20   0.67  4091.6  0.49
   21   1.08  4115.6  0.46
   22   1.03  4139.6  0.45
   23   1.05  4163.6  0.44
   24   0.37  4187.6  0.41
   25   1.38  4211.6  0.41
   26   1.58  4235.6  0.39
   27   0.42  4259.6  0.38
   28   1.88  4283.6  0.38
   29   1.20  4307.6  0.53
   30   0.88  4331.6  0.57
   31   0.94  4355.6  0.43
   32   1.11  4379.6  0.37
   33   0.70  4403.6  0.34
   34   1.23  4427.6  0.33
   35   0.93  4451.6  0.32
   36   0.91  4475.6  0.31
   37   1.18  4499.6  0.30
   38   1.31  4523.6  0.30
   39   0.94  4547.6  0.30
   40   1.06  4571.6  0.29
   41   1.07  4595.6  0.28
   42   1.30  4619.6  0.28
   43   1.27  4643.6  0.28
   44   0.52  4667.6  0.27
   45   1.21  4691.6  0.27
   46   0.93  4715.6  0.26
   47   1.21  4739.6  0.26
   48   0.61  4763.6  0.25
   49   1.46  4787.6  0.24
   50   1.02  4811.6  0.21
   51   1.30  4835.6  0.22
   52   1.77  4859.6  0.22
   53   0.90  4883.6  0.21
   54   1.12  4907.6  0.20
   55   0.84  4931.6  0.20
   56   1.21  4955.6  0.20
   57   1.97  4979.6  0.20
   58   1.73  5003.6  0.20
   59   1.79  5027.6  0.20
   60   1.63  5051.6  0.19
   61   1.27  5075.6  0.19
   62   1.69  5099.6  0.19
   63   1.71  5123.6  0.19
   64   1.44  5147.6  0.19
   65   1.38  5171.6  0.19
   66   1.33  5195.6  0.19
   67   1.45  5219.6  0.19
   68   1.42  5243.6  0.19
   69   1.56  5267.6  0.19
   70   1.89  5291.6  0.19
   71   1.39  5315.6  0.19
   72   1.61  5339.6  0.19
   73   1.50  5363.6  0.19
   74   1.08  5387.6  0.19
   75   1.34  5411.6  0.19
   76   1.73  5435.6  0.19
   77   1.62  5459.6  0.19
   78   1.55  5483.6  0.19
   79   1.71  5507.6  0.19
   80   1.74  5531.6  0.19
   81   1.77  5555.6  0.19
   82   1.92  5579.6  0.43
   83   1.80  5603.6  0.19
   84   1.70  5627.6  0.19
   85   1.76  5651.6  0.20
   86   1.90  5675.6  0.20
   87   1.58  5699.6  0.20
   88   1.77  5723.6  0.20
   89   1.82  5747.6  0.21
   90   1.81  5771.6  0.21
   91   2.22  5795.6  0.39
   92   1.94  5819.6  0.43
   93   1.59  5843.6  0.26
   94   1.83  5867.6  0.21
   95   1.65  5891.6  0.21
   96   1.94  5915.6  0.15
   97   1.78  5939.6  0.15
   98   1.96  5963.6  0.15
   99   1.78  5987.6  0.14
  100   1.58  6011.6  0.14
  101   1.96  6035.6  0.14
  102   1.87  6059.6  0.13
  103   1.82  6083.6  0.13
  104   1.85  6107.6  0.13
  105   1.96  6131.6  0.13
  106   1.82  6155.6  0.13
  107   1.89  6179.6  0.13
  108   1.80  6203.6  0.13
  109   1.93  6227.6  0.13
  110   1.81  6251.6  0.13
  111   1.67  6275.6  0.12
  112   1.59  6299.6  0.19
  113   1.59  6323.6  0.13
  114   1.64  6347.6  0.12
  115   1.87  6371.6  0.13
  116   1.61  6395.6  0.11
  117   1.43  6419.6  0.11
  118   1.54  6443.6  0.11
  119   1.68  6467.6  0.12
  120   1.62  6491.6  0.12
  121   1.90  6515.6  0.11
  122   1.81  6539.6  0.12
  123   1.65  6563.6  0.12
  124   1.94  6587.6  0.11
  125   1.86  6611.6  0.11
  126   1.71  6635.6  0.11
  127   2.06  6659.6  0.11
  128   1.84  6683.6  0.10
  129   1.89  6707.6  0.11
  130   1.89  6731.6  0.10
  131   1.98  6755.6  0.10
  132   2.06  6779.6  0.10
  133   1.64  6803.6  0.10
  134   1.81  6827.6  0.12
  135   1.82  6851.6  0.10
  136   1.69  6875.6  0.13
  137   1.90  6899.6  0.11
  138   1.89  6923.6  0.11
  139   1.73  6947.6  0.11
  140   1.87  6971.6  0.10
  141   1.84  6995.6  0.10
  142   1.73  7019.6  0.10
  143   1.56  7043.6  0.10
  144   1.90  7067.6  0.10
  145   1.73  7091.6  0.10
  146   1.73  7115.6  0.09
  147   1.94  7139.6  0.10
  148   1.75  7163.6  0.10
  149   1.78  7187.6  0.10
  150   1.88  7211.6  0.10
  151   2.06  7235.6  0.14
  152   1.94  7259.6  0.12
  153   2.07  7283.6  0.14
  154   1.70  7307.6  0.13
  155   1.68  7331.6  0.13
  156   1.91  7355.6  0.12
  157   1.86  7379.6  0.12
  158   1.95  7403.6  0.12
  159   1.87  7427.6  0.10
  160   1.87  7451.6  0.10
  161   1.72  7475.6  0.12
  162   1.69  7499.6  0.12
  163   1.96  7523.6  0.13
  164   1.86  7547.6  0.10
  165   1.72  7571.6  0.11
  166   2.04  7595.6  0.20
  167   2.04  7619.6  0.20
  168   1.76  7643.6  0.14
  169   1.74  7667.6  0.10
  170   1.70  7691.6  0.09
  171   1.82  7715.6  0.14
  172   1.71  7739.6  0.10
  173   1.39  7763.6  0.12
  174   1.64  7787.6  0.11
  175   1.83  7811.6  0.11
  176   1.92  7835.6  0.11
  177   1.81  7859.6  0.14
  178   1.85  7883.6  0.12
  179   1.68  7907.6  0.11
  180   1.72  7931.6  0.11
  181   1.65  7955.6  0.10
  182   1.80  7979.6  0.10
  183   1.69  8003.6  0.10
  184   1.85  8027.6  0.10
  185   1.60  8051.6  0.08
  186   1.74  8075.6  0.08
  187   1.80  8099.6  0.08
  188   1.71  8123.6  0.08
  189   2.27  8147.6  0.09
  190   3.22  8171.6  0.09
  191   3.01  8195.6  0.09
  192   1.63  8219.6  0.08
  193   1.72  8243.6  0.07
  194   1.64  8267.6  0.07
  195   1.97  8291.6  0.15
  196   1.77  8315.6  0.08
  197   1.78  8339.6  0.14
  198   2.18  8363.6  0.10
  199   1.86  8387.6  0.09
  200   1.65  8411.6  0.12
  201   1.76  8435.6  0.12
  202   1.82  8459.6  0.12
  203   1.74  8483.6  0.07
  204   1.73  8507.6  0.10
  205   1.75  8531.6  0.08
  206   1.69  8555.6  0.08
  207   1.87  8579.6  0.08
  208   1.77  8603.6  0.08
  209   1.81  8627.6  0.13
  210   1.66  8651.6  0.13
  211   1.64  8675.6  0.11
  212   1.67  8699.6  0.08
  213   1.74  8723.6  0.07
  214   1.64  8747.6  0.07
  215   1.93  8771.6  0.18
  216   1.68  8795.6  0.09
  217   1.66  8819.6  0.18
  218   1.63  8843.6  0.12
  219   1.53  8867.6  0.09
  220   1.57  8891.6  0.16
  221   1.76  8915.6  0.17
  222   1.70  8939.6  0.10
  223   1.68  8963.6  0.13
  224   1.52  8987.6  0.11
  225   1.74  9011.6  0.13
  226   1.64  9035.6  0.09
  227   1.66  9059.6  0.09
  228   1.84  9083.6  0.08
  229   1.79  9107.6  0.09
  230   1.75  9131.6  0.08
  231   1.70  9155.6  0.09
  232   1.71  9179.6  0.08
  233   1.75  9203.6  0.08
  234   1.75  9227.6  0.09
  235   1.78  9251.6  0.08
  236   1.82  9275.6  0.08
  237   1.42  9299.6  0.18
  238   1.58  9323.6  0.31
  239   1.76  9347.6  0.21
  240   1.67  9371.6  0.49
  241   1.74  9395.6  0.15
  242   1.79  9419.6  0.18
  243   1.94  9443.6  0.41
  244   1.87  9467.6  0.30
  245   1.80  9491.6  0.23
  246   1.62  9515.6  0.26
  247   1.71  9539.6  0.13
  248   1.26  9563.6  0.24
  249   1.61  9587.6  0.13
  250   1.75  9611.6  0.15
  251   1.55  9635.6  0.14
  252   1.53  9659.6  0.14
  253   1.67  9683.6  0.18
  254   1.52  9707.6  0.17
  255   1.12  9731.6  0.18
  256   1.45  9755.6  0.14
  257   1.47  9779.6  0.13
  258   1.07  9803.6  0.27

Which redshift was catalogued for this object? 0.24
